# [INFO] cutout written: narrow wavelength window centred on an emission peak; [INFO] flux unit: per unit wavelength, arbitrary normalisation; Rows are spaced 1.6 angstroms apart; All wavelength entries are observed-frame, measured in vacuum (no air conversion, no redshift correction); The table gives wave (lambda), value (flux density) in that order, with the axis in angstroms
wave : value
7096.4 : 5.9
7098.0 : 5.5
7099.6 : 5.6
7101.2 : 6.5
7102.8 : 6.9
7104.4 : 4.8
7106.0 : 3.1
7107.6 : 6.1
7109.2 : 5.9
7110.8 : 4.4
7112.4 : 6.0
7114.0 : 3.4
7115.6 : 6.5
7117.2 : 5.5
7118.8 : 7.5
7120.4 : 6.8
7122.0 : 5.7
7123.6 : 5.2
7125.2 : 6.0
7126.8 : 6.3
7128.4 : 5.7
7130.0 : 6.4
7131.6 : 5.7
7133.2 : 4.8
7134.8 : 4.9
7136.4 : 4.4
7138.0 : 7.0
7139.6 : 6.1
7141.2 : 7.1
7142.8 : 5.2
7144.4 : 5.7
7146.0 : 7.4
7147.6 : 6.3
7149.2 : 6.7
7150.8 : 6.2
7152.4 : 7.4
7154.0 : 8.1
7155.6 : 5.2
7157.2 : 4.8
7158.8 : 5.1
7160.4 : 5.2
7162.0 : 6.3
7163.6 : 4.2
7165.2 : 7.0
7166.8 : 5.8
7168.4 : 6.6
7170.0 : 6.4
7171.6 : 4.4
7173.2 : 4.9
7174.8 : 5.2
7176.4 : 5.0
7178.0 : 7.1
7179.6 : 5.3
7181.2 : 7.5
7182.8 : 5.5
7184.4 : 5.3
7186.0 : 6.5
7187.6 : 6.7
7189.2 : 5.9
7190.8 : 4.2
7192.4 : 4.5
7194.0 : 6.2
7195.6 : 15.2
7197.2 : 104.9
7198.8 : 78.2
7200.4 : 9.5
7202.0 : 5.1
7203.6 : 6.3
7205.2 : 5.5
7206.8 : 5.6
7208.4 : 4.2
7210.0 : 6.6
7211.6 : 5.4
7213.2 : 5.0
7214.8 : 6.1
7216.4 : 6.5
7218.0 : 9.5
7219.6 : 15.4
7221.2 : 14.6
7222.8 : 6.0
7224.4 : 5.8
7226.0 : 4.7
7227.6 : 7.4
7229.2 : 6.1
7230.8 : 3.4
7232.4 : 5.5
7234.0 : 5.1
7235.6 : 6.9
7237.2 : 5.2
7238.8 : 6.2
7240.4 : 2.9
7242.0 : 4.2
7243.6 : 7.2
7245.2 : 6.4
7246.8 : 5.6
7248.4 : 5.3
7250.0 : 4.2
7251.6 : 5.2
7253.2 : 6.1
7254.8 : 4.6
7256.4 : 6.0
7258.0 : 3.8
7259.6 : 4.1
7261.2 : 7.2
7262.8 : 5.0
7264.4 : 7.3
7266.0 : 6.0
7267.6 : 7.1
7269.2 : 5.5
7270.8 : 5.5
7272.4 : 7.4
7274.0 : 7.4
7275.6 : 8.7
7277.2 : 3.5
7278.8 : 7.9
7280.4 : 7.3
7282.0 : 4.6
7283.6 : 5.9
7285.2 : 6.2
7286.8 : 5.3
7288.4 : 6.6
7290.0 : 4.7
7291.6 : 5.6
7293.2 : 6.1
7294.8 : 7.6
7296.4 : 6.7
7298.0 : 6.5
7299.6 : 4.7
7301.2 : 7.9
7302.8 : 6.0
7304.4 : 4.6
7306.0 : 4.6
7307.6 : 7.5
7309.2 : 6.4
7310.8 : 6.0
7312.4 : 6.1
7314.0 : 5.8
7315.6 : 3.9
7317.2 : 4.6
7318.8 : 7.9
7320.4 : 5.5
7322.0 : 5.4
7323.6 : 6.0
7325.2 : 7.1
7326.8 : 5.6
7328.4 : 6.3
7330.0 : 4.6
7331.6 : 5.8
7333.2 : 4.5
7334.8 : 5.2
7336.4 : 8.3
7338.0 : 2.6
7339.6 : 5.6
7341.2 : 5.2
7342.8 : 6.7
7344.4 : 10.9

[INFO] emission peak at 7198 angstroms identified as Halpha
